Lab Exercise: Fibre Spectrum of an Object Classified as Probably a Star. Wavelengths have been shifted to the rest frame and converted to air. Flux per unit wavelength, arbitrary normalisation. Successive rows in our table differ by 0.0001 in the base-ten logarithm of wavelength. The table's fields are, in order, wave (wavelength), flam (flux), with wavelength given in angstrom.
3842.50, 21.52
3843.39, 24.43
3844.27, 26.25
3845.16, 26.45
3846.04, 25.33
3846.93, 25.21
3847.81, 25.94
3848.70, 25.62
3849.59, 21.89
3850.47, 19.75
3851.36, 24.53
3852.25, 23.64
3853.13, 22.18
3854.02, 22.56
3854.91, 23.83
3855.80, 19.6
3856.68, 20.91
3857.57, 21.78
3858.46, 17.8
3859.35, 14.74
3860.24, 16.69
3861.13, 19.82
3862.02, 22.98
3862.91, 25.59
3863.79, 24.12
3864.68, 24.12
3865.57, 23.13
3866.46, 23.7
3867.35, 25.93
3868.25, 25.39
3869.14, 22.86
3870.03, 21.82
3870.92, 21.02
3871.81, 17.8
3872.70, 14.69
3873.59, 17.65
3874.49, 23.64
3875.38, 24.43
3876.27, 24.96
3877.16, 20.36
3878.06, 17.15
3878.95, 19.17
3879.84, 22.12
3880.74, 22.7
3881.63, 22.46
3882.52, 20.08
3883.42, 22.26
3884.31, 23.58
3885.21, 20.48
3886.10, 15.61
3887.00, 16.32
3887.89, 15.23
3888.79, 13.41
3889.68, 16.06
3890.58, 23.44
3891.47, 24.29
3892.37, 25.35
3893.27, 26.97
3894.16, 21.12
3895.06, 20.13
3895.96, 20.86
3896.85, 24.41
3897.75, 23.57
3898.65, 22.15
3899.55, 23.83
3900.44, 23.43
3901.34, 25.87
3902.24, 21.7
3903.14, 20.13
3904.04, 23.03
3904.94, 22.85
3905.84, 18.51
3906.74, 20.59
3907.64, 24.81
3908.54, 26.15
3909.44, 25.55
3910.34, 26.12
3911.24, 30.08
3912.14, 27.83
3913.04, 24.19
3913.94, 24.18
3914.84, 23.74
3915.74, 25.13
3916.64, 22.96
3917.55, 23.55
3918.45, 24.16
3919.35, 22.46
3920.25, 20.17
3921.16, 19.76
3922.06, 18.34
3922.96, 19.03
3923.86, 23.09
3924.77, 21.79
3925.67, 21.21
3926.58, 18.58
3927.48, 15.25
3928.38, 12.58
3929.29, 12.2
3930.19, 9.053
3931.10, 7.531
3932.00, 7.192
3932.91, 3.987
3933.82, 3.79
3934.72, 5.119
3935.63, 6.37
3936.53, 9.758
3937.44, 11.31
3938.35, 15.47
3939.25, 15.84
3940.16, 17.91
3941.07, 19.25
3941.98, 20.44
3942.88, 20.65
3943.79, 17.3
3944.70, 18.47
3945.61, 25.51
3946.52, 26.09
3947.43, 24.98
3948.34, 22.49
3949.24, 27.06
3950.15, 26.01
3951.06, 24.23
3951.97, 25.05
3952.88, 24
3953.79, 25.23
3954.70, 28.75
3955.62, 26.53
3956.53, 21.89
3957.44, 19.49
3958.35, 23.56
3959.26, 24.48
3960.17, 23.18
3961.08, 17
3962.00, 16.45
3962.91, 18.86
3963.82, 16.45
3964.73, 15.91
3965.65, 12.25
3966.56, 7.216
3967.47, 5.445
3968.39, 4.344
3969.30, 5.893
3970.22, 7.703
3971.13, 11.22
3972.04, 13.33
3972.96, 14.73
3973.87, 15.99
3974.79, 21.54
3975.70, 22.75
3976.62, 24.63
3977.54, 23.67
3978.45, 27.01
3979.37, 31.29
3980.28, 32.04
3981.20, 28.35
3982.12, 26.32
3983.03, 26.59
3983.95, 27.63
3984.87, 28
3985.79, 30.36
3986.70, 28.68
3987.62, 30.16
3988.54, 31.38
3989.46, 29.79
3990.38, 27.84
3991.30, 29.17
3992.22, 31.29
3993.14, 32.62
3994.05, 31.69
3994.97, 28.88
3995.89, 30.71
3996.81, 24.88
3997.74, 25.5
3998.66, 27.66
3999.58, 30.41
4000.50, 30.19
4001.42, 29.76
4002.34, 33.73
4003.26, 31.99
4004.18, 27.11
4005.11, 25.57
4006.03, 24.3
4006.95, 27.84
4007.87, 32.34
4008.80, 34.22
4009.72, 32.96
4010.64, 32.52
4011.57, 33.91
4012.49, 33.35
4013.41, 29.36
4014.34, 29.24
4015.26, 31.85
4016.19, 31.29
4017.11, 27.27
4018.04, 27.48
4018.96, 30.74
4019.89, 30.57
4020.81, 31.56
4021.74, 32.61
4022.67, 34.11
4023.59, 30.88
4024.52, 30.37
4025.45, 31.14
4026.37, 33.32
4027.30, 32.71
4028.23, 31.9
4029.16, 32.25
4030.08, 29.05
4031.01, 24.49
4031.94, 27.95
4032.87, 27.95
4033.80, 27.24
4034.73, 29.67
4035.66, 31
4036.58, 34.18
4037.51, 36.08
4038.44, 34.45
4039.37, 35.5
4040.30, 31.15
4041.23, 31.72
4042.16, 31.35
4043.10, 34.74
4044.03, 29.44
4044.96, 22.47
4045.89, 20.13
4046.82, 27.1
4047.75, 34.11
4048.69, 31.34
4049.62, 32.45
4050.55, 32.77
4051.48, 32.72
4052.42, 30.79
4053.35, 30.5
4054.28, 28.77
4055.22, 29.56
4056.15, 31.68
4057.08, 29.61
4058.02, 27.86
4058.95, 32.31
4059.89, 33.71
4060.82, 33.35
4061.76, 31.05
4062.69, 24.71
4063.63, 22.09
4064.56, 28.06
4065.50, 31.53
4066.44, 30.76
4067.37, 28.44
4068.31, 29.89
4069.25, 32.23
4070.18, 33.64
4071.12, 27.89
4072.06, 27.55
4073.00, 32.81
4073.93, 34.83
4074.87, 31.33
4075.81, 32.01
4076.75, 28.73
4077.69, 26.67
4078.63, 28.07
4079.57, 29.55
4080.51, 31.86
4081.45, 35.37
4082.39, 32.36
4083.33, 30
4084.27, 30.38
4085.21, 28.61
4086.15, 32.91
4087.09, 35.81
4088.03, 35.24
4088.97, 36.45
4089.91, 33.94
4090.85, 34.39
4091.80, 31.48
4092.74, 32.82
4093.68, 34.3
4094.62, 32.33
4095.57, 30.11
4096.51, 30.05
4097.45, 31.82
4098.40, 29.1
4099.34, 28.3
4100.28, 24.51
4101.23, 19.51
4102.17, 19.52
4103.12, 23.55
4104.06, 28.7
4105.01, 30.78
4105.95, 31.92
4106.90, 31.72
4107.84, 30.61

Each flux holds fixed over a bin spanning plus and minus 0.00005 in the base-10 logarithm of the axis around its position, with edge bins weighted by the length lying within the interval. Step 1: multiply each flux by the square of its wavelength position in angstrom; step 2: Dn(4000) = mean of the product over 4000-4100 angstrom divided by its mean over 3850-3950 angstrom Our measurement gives 1.63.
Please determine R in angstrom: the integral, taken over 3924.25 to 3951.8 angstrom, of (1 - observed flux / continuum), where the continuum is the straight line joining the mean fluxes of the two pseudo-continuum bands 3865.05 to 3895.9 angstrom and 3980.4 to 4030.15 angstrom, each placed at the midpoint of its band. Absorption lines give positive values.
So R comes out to 9.78 angstrom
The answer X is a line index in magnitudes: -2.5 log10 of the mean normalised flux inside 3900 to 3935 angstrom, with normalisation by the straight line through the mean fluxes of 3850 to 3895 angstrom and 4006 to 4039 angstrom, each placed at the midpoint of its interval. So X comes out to 0.21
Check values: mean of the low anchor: 21.2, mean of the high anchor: 31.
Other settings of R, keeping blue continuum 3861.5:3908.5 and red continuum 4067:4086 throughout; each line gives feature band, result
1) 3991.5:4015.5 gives -2.5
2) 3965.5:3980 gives 5.6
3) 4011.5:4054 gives -3.2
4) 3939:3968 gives 5.0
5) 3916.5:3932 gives 3.7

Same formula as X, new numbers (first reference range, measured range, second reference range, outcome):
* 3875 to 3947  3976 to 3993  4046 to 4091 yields -0.15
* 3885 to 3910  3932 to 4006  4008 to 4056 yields 0.22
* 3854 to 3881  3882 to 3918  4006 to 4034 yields 0.04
